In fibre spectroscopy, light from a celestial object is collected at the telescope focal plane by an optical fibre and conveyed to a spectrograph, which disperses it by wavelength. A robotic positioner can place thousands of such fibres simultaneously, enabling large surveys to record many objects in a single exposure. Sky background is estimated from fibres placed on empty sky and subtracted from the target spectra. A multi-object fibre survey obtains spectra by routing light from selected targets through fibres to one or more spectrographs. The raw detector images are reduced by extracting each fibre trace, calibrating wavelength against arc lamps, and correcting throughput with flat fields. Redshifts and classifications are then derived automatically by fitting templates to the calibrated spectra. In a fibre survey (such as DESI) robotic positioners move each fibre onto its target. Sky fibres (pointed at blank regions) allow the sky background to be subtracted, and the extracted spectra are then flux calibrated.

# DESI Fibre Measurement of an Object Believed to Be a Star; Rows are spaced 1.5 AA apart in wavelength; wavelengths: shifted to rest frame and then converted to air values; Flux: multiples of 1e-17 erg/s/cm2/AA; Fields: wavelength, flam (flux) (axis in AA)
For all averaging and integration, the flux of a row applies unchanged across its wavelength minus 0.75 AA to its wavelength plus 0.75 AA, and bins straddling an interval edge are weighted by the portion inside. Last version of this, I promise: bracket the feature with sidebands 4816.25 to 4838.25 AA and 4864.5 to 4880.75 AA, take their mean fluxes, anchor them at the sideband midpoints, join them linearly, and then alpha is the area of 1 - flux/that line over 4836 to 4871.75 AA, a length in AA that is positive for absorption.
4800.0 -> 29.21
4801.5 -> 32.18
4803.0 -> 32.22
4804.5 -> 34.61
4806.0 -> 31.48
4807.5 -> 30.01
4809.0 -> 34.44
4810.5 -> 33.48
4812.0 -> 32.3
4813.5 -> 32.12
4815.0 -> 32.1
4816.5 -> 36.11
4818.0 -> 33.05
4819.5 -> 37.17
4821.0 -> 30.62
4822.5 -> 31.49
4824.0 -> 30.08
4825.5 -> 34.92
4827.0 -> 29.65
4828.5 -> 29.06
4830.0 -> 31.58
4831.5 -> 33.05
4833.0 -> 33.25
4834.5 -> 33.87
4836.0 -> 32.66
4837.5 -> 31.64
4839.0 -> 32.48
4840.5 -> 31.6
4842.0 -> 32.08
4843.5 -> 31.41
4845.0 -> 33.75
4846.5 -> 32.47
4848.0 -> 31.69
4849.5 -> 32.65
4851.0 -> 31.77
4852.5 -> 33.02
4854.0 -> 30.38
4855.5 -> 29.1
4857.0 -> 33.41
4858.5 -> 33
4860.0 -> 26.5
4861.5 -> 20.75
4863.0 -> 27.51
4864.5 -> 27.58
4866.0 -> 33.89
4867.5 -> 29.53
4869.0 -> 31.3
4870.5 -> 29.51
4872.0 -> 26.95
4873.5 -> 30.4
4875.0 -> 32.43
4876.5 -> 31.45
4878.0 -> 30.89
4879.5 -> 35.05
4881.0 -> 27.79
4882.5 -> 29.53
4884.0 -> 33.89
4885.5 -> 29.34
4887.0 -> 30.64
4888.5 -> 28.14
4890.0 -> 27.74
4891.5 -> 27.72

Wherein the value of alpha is 0.9 AA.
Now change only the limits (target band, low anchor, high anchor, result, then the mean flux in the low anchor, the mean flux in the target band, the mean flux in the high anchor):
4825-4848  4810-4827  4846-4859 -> 0.1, 32.9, 32.2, 31.9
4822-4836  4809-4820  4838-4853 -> 0.5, 33.7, 31.9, 32.3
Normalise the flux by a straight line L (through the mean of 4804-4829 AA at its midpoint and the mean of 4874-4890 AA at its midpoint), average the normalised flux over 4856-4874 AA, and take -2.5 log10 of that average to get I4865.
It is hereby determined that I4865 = 0.07 mag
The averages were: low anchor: 32.5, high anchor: 30.8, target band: 29.2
